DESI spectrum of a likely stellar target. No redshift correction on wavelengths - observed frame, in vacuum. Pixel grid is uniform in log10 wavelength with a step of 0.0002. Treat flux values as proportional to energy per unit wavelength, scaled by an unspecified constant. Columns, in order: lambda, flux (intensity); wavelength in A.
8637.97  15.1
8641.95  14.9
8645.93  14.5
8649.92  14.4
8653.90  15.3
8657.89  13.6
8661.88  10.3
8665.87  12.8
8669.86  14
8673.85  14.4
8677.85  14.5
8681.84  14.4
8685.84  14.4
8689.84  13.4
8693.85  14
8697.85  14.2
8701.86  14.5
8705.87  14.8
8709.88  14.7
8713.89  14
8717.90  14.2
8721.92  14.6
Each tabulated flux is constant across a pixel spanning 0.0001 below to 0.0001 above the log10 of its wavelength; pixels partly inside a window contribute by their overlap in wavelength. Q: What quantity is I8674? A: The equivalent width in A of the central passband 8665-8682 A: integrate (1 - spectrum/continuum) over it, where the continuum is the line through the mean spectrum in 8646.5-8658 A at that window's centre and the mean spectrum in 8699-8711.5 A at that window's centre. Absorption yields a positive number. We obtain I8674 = 0.6 A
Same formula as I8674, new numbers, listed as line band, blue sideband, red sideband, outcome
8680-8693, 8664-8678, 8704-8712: 0.16 A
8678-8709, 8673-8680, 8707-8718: 0.30 A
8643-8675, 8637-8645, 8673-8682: 2.20 A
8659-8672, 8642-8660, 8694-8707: 1.78 A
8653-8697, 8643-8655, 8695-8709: 2.66 A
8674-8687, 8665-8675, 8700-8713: -0.38 A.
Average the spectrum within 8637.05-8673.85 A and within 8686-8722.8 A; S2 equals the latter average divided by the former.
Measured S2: 1.0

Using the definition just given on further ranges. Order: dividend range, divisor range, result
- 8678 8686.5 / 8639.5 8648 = 0.98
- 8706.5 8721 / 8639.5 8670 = 1.05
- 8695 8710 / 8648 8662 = 1.05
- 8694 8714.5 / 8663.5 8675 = 1.06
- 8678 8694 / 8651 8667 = 1.08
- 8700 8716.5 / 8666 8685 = 1.02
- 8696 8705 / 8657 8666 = 1.21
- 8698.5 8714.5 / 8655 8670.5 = 1.14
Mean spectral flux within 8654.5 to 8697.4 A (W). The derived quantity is 13.7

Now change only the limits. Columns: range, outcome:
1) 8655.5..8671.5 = 12.7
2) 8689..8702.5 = 14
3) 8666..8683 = 14.2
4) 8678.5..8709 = 14.3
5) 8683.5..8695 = 13.9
